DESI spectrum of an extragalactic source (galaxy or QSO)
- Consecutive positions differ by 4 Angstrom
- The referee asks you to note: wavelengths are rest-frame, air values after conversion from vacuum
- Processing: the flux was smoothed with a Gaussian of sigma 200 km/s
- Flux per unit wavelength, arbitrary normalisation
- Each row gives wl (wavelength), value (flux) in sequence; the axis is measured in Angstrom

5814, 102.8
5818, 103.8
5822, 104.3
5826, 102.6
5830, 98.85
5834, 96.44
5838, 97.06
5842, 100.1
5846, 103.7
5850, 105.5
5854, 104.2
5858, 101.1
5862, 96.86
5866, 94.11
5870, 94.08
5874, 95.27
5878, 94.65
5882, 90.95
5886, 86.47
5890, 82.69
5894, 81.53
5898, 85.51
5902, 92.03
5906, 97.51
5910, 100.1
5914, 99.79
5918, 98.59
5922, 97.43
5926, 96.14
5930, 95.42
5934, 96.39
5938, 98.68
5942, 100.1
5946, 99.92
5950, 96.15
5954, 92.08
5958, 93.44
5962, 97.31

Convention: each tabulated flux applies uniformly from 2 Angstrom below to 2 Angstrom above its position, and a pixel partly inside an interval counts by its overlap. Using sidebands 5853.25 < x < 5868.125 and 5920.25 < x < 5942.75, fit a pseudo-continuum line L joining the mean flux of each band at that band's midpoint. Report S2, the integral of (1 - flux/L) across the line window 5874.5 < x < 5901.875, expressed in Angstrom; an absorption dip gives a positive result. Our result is 2.9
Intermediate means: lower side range 98.6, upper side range 97.2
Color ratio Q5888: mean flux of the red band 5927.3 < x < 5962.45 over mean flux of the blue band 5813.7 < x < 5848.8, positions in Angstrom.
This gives 1.0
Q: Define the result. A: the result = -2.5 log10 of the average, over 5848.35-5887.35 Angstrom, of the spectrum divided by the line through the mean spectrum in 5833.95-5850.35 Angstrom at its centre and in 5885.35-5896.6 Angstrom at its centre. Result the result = -0.06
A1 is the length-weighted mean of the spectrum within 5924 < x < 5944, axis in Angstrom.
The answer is 97.3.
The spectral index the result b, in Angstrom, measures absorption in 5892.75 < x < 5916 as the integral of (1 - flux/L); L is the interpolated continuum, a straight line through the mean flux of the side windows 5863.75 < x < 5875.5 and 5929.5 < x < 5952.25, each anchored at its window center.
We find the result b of 0.74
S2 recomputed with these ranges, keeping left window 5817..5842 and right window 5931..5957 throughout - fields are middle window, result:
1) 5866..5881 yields 0.7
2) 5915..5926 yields 0.0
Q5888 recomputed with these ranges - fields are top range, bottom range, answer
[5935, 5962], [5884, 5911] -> 1.09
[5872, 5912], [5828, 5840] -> 0.93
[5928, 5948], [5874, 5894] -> 1.11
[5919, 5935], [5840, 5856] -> 0.93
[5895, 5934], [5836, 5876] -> 0.96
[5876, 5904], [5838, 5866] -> 0.87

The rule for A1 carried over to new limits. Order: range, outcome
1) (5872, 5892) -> 90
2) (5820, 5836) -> 101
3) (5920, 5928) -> 96.8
